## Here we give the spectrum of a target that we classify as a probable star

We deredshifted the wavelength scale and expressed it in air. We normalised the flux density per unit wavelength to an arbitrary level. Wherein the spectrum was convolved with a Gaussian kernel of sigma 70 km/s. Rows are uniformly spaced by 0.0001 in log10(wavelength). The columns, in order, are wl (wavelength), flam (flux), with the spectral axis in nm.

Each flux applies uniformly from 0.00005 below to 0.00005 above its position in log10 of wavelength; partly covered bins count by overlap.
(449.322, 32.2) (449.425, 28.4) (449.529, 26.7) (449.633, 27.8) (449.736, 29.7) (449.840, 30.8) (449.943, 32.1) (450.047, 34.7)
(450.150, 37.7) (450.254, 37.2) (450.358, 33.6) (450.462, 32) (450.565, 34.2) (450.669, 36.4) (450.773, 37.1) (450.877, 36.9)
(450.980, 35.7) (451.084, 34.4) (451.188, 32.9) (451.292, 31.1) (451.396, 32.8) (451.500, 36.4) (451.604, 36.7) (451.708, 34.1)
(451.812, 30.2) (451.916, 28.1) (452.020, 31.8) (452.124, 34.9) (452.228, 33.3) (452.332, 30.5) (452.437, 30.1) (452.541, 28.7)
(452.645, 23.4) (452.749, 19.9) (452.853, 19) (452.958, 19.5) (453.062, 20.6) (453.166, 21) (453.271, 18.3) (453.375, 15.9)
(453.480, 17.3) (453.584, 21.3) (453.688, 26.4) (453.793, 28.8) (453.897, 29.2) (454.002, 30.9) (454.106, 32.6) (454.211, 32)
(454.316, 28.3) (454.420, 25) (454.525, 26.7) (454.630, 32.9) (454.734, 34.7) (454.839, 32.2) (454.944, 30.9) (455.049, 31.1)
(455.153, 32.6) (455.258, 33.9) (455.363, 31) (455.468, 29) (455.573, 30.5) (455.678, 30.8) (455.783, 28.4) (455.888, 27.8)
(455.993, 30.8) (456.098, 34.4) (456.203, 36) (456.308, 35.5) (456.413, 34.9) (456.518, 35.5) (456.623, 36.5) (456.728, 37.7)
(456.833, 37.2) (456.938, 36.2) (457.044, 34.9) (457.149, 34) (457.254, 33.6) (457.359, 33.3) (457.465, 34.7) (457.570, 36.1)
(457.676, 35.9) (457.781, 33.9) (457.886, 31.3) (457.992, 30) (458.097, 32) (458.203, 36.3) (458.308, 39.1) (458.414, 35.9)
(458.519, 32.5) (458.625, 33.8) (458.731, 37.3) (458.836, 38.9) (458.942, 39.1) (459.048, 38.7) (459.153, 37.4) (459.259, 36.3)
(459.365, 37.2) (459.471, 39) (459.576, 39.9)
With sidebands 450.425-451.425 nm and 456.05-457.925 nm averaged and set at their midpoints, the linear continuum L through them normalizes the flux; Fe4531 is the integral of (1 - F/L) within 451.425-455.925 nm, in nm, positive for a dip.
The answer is 0.83 nm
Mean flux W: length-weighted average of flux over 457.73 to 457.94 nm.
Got 32.6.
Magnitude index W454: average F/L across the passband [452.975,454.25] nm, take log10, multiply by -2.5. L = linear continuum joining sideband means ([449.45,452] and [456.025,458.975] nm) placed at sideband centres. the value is 0.366 mag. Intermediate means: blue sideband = 33.2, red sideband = 35.2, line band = 24.3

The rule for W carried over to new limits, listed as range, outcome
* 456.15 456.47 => 35.5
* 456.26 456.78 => 36.1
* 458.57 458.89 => 36.6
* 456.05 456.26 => 35.2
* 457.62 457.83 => 34.9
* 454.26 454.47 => 26.8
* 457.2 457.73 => 34.7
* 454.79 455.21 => 31.7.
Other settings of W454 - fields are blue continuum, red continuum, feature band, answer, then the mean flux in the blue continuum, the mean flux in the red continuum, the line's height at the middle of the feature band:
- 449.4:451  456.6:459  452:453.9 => 0.35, 33.2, 35.2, 33.9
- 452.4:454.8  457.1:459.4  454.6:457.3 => -0.10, 25.3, 35.3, 30.4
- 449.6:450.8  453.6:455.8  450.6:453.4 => 0.11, 33.6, 30.3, 32.3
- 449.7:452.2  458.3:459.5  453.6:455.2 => 0.17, 33.8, 37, 35.2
